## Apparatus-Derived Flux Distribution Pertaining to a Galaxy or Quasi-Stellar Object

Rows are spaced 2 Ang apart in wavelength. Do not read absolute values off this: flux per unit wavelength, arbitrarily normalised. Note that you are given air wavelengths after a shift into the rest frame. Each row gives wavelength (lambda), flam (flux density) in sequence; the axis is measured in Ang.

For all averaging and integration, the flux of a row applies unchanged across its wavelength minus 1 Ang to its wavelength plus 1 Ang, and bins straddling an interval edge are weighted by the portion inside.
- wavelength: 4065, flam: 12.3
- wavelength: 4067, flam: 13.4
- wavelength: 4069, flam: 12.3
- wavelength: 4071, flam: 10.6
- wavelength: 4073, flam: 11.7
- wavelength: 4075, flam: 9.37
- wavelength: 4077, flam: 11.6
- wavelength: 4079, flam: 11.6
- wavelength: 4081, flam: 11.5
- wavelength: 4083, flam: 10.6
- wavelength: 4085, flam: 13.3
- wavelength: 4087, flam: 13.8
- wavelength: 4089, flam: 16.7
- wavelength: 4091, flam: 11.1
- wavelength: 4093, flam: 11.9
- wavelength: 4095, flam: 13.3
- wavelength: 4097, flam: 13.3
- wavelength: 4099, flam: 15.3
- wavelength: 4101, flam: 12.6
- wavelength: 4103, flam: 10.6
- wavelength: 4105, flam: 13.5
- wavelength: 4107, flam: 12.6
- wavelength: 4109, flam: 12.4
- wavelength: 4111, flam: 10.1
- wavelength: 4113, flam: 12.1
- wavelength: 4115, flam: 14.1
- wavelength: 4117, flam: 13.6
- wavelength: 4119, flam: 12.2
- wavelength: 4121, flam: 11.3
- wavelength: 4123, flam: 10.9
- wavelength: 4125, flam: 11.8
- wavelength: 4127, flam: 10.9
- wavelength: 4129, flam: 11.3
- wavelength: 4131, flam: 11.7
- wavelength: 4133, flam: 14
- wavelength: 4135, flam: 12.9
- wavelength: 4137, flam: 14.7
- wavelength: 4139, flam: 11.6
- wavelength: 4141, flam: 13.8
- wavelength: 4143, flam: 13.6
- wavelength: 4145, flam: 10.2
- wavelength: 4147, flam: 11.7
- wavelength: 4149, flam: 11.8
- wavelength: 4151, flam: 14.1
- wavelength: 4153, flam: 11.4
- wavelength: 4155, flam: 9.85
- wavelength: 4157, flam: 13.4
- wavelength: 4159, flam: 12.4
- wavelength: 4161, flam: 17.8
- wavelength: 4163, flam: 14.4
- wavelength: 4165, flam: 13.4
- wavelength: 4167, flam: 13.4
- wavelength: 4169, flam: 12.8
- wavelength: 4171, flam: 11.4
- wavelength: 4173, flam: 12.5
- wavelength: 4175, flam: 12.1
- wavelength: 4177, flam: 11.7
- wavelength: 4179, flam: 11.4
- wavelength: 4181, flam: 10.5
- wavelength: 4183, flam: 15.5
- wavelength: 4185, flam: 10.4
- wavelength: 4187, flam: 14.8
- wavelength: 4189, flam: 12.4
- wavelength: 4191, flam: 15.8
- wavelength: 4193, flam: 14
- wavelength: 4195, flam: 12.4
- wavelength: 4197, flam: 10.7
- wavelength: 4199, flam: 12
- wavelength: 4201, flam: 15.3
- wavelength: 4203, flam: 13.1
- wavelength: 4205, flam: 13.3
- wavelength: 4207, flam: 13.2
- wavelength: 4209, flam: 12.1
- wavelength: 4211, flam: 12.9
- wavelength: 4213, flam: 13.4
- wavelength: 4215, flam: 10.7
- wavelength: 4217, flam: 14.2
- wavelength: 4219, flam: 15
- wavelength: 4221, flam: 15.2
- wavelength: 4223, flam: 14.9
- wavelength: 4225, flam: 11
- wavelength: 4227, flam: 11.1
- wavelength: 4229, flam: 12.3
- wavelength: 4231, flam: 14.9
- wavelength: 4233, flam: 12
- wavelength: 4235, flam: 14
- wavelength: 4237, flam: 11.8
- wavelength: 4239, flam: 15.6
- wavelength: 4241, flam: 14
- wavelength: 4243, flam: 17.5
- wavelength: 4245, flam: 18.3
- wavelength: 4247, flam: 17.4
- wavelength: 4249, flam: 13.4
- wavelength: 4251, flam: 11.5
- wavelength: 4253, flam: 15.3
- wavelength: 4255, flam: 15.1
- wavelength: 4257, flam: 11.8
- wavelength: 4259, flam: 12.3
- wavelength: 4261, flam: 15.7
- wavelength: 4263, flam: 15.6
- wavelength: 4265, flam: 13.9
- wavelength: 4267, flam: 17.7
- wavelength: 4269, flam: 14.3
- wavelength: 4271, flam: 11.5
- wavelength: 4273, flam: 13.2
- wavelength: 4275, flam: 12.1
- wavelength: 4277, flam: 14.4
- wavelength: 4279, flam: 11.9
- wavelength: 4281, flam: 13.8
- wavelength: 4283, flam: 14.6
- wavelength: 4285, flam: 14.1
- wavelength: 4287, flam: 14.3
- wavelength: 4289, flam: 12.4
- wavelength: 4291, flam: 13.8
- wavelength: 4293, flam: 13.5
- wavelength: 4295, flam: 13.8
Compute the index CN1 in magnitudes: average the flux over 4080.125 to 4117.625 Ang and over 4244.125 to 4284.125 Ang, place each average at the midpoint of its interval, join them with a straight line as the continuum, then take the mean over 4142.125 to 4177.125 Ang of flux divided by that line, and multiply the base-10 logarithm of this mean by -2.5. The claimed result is 0.05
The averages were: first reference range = 12.8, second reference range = 14.2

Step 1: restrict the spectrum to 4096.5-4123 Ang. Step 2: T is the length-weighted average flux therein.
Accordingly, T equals 12.5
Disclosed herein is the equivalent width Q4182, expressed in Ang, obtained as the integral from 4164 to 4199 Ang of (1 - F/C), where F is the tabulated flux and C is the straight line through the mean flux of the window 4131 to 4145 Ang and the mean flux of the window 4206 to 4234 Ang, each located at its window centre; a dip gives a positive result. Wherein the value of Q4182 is 1.2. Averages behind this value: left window 13.1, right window 13.1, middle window 12.6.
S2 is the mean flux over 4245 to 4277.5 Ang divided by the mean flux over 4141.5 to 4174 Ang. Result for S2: 1.1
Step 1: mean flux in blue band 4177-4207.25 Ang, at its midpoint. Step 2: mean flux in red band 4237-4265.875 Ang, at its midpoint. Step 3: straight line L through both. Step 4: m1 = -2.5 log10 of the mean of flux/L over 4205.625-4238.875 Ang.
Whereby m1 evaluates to 0.06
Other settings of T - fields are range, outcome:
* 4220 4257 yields 14.1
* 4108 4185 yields 12.5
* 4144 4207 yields 12.8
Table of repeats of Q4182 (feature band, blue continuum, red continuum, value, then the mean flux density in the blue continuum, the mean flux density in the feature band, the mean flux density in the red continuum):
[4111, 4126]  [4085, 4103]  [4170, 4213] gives 1.2 Ang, 13.3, 12.1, 12.8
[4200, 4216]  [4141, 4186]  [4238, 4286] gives 0.4 Ang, 12.6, 13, 14.4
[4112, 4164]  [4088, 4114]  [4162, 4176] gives 0.8 Ang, 12.7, 12.6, 12.9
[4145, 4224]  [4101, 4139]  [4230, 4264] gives 2.4 Ang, 12.3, 13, 14.5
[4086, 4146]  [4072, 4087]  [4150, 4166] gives -1.2 Ang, 11.5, 12.6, 13.3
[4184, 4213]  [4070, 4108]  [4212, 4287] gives 0.9 Ang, 12.4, 13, 13.9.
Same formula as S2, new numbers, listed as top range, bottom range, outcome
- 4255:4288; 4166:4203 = 1.09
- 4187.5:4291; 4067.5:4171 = 1.10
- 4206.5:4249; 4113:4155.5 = 1.13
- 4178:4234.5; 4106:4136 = 1.07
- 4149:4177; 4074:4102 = 1.03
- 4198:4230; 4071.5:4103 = 1.06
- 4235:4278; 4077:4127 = 1.16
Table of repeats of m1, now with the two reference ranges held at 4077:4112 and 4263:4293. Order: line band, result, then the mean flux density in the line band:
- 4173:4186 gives 0.099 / 12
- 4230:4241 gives -0.016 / 13.7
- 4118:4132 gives 0.119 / 11.4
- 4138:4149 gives 0.065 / 12.1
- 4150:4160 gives 0.063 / 12.2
